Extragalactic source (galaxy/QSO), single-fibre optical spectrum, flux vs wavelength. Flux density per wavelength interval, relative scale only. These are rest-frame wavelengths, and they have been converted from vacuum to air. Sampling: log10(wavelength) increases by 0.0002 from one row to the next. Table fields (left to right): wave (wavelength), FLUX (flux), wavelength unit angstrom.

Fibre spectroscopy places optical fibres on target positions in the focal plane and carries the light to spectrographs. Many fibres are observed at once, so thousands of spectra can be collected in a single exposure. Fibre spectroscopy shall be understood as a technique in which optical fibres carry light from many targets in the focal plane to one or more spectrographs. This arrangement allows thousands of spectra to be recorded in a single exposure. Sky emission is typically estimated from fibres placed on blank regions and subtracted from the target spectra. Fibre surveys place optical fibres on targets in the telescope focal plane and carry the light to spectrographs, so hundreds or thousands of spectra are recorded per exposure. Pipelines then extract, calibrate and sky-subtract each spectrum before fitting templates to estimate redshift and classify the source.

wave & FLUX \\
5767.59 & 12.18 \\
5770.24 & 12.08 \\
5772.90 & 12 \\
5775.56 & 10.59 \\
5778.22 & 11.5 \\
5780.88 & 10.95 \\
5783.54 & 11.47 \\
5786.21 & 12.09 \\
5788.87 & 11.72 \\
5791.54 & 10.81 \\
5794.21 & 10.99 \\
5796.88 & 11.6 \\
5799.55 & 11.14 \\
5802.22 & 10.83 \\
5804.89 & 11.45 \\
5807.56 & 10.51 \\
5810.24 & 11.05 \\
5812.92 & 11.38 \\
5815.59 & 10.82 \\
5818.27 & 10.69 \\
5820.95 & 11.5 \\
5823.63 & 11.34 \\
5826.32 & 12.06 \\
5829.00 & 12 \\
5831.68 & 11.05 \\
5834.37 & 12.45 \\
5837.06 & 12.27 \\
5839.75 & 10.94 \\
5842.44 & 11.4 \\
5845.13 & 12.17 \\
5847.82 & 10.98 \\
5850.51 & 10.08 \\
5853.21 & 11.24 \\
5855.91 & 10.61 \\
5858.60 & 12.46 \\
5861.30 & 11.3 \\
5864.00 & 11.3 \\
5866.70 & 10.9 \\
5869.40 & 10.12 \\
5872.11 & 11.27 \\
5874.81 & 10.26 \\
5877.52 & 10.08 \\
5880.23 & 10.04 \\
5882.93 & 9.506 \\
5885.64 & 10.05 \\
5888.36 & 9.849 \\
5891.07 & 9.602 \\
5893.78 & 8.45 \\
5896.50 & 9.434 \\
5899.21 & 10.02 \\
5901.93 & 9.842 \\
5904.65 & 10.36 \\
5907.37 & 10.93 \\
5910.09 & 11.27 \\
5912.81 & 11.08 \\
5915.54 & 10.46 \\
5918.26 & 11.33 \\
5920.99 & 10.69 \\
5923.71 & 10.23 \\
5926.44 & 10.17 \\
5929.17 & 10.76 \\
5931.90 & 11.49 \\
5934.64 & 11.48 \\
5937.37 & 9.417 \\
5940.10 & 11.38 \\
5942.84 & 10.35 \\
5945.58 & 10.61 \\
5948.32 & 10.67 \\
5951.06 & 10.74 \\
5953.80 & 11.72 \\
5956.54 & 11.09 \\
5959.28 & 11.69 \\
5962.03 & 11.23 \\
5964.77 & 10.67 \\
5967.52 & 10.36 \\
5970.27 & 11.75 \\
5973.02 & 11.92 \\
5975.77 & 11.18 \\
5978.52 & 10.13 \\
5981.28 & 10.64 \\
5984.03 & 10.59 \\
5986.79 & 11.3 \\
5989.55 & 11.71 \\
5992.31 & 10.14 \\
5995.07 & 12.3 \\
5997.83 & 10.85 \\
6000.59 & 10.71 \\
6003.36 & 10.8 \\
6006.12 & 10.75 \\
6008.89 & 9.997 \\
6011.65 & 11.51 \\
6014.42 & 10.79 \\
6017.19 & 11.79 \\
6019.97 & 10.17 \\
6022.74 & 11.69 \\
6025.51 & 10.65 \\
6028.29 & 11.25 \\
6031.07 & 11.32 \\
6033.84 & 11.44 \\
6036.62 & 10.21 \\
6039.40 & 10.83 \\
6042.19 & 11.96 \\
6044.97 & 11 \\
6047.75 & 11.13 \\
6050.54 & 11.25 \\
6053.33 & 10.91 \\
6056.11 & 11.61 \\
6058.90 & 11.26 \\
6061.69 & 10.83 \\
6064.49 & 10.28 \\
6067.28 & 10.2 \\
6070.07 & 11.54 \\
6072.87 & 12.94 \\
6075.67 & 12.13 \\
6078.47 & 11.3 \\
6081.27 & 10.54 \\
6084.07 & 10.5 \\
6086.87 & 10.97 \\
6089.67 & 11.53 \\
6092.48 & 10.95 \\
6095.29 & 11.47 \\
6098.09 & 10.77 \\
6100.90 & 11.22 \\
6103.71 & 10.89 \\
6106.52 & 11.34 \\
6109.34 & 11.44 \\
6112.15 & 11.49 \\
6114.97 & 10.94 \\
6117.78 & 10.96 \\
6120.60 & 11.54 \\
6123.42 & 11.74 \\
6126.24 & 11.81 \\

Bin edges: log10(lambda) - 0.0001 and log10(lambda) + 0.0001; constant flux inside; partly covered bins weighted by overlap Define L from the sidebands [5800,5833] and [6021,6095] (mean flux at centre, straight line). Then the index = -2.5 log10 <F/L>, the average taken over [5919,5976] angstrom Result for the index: 0.025 mag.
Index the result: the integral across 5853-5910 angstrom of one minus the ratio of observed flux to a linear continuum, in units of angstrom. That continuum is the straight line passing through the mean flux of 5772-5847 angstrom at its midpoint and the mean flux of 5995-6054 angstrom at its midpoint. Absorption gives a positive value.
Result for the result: 4.6 angstrom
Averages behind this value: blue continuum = 11.4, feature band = 10.4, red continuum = 11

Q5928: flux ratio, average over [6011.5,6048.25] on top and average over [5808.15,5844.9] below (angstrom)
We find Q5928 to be 1.0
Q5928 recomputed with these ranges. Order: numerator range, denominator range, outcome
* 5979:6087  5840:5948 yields 1.04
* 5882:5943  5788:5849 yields 0.91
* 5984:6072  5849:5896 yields 1.06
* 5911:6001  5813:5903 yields 1.01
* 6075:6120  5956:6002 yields 1.01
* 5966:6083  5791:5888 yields 1.00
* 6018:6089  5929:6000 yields 1.01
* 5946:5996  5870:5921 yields 1.08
